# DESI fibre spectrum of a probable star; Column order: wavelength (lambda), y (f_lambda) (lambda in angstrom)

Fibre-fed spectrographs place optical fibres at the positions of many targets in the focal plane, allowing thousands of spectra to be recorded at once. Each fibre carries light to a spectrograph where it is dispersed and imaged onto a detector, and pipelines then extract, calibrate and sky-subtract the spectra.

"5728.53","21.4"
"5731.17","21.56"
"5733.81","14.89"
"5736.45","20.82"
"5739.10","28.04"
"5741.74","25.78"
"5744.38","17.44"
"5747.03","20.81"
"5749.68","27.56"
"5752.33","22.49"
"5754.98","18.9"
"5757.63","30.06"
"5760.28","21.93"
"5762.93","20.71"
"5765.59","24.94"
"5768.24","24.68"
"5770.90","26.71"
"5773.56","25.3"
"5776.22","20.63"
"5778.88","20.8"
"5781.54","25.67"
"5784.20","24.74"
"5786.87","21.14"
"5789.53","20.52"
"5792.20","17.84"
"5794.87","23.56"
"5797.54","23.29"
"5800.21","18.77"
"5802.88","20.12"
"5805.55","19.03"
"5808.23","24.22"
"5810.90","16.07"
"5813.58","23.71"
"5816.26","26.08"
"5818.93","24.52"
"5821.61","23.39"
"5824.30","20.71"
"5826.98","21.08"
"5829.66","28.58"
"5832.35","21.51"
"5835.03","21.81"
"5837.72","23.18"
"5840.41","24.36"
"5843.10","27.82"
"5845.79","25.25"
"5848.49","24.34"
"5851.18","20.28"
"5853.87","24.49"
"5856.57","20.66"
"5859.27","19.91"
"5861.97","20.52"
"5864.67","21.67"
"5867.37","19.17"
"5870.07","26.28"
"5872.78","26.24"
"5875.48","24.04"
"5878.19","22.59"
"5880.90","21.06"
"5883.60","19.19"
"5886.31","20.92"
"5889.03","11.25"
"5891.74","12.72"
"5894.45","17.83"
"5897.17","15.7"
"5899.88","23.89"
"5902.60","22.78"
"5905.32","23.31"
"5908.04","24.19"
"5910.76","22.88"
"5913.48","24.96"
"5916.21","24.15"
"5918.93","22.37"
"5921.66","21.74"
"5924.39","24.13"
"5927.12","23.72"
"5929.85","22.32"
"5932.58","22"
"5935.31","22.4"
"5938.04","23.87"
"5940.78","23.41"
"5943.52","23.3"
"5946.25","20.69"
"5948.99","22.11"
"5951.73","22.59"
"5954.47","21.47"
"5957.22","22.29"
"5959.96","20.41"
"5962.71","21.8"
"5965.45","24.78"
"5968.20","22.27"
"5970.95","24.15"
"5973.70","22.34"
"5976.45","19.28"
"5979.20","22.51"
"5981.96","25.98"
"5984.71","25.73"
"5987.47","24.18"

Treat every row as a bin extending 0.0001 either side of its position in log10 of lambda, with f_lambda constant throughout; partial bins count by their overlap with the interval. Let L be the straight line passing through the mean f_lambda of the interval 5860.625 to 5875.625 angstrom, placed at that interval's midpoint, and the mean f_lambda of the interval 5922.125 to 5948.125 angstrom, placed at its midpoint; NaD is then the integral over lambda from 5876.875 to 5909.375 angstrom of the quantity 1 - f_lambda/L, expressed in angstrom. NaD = 4.6 angstrom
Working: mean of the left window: 22.9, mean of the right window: 22.8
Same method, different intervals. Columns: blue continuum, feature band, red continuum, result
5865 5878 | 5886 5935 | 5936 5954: 3.96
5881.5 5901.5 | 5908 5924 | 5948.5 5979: -3.55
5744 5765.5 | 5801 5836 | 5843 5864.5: 0.51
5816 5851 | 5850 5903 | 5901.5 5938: 6.79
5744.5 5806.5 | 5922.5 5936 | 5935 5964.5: -0.37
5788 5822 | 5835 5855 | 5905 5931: -1.67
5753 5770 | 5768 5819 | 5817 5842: 2.63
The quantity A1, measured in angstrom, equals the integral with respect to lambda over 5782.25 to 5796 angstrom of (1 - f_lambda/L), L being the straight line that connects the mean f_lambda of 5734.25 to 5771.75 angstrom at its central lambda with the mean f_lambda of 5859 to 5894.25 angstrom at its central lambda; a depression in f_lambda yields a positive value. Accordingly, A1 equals 0.48 angstrom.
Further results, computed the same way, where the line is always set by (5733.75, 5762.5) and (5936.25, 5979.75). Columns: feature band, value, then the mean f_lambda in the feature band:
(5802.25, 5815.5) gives 1.1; 20.9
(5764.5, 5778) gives -0.9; 24.3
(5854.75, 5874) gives 0.4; 22.1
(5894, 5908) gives 0.8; 21.2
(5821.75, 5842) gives -0.4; 23.1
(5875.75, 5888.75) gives 1.2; 20.4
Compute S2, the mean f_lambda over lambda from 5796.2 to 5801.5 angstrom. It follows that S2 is 21.1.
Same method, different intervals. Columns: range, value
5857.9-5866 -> 20.7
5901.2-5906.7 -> 23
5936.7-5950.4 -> 22.7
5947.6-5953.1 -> 22.3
